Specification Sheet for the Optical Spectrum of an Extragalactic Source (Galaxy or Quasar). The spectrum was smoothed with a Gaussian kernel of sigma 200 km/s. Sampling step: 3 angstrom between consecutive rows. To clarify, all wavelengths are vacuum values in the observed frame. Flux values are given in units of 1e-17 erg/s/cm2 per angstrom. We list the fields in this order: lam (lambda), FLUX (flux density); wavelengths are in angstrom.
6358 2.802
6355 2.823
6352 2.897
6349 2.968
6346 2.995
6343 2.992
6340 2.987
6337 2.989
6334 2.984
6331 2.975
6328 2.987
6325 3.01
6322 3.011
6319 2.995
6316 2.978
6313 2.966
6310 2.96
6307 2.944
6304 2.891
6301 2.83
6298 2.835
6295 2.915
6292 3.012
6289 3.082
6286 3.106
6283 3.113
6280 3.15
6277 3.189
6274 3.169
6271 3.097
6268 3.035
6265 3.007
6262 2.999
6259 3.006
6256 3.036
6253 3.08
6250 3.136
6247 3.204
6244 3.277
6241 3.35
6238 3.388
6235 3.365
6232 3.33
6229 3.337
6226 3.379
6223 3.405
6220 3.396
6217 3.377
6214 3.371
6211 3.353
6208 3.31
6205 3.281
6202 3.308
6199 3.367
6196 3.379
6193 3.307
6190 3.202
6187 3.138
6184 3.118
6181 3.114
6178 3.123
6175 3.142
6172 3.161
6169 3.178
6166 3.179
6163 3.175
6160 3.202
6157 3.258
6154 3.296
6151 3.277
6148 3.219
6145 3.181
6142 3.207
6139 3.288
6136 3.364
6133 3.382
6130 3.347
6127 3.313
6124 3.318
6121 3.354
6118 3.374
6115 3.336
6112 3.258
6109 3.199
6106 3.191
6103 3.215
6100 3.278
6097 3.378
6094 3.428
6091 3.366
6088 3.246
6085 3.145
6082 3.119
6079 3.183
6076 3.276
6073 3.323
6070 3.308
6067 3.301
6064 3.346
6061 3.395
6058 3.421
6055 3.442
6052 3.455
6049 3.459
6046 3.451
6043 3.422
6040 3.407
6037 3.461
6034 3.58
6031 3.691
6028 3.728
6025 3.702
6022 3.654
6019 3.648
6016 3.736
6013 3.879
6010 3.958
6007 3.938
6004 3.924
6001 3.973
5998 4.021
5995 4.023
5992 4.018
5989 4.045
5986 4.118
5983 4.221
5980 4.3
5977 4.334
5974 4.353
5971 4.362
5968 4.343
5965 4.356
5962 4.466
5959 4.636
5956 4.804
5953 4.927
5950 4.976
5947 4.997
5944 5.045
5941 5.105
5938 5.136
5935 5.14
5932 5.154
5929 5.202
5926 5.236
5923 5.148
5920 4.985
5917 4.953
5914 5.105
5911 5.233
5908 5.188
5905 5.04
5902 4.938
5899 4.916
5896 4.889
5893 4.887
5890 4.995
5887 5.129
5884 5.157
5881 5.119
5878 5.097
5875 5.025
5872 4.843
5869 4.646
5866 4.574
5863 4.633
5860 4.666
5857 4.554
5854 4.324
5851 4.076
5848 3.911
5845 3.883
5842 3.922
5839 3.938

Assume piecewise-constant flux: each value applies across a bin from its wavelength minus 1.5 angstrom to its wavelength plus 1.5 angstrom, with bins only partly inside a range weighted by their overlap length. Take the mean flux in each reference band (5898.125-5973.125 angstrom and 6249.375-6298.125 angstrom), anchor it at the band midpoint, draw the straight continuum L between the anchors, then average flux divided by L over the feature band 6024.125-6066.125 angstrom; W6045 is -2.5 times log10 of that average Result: 0.23 mag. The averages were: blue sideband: 4.93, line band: 3.49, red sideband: 3.06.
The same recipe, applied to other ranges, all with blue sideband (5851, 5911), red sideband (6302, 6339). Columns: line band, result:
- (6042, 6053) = 0.20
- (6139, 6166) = 0.15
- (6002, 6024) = 0.13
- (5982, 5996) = 0.08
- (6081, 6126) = 0.19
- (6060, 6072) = 0.22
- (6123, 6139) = 0.14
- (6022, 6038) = 0.16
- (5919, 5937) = -0.11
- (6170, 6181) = 0.15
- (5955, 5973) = 0.01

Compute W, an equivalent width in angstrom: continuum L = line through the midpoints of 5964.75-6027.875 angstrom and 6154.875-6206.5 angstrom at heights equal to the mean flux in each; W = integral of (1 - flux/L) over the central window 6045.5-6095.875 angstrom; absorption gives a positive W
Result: 5.0 angstrom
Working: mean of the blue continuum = 4.03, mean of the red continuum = 3.21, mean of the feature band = 3.33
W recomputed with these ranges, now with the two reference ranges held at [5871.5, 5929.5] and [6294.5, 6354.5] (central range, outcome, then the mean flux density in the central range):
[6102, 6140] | 6.3 angstrom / 3.3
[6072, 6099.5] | 5.7 angstrom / 3.27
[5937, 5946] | -0.4 angstrom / 5.09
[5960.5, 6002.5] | 4.0 angstrom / 4.21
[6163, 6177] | 2.1 angstrom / 3.16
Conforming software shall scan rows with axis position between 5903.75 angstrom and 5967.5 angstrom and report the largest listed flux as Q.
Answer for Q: 5.236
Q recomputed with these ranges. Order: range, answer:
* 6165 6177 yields 3.179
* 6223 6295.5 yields 3.405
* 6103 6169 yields 3.382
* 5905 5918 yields 5.233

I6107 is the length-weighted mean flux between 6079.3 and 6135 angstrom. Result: 3.29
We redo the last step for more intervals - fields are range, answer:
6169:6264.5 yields 3.25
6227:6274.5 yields 3.18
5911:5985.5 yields 4.8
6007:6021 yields 3.81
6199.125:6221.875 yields 3.34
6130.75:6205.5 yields 3.23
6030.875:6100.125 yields 3.37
